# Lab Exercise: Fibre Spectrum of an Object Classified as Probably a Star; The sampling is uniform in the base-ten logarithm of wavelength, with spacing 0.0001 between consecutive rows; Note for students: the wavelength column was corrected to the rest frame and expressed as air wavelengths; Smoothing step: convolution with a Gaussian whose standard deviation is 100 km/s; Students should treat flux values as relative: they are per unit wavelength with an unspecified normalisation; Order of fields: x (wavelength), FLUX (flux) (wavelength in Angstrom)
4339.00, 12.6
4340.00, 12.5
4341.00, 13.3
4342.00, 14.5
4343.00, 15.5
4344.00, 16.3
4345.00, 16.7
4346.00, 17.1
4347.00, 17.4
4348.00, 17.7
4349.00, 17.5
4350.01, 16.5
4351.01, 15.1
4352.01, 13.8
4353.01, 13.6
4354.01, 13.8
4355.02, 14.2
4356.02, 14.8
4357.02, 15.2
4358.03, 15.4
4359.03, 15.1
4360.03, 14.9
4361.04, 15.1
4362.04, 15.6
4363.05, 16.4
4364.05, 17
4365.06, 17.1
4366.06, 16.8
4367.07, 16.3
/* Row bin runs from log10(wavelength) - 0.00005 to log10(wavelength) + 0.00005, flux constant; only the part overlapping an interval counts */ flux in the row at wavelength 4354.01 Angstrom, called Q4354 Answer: 13.8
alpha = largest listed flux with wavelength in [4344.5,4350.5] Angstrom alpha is 17.7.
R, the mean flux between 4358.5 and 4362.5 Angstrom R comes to 15.2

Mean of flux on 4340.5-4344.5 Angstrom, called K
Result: 14.9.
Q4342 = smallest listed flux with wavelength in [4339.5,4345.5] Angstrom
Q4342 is 12.5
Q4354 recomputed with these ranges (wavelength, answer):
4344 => 16.3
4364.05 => 17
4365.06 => 17.1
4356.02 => 14.8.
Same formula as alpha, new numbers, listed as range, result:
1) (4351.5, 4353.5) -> 13.8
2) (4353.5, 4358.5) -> 15.4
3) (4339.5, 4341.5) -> 13.3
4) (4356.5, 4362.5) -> 15.6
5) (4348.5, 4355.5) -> 17.5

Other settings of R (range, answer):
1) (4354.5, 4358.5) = 14.9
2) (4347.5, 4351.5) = 16.7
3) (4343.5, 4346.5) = 16.7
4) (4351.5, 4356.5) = 14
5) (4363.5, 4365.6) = 17.1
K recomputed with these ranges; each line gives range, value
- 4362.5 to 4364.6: 16.6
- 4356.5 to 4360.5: 15.2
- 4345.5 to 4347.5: 17.3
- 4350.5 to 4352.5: 14.5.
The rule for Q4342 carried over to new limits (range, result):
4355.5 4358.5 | 14.8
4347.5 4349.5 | 17.5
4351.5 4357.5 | 13.6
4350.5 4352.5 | 13.8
